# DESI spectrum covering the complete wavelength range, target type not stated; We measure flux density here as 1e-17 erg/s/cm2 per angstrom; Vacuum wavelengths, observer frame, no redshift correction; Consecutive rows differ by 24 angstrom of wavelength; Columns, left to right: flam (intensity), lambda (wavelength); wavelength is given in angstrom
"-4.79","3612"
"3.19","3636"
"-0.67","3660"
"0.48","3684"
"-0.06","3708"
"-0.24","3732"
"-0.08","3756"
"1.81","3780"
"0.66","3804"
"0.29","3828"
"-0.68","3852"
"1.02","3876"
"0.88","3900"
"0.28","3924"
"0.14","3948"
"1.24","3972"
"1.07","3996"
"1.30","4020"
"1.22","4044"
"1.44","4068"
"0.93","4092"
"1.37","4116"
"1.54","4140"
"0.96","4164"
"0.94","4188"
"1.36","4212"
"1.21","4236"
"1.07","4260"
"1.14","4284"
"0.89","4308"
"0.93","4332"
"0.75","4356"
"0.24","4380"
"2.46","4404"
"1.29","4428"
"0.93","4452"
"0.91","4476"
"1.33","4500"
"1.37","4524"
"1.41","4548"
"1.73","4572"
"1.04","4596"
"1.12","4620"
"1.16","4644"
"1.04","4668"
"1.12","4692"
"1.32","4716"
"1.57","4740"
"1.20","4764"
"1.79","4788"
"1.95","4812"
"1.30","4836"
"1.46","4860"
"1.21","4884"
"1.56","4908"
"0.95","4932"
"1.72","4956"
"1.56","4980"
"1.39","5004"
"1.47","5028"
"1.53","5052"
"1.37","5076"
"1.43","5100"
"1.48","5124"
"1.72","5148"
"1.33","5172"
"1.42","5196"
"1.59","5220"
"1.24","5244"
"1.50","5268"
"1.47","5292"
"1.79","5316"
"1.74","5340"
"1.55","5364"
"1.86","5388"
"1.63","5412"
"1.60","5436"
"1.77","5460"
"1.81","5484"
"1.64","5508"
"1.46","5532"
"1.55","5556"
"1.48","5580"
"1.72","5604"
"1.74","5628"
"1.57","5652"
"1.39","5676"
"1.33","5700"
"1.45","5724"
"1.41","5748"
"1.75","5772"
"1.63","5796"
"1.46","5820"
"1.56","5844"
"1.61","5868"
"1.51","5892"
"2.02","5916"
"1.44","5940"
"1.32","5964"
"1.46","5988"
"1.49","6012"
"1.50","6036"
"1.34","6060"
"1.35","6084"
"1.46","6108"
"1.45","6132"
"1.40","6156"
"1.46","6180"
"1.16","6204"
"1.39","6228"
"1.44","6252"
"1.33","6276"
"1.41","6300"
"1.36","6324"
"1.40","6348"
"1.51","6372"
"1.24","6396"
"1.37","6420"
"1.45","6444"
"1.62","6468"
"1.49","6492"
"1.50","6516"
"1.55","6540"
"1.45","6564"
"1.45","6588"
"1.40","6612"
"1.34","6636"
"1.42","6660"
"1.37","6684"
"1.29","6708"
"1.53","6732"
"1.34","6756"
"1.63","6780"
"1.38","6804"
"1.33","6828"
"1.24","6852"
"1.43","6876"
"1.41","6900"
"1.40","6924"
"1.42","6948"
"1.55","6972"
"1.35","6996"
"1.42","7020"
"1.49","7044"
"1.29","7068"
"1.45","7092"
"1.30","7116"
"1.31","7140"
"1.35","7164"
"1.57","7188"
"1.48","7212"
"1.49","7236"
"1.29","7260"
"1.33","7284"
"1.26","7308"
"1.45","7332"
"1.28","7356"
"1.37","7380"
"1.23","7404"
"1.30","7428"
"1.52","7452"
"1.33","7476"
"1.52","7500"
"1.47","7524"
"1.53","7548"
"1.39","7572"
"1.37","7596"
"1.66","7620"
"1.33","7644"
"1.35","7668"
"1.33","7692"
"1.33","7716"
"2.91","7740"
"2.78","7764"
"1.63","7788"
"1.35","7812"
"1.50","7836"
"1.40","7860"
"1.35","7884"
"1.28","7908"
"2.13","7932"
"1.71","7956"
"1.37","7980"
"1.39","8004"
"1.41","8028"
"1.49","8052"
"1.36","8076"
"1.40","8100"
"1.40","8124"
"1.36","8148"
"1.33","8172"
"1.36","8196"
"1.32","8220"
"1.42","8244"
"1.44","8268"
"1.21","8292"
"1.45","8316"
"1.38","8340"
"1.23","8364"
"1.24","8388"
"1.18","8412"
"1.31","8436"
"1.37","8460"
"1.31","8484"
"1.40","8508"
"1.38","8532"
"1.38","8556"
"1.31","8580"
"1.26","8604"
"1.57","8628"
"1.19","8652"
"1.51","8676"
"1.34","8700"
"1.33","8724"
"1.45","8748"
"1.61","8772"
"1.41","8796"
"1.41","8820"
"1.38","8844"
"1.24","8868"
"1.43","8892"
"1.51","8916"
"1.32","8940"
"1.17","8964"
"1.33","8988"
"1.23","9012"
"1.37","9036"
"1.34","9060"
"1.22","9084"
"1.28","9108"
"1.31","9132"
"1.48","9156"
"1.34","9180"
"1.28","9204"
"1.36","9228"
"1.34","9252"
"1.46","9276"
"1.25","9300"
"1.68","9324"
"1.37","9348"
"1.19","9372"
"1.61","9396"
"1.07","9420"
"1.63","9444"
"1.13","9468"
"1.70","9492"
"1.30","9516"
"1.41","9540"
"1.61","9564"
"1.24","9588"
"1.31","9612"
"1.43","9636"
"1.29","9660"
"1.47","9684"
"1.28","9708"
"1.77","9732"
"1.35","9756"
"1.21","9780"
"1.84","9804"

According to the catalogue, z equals 0.18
